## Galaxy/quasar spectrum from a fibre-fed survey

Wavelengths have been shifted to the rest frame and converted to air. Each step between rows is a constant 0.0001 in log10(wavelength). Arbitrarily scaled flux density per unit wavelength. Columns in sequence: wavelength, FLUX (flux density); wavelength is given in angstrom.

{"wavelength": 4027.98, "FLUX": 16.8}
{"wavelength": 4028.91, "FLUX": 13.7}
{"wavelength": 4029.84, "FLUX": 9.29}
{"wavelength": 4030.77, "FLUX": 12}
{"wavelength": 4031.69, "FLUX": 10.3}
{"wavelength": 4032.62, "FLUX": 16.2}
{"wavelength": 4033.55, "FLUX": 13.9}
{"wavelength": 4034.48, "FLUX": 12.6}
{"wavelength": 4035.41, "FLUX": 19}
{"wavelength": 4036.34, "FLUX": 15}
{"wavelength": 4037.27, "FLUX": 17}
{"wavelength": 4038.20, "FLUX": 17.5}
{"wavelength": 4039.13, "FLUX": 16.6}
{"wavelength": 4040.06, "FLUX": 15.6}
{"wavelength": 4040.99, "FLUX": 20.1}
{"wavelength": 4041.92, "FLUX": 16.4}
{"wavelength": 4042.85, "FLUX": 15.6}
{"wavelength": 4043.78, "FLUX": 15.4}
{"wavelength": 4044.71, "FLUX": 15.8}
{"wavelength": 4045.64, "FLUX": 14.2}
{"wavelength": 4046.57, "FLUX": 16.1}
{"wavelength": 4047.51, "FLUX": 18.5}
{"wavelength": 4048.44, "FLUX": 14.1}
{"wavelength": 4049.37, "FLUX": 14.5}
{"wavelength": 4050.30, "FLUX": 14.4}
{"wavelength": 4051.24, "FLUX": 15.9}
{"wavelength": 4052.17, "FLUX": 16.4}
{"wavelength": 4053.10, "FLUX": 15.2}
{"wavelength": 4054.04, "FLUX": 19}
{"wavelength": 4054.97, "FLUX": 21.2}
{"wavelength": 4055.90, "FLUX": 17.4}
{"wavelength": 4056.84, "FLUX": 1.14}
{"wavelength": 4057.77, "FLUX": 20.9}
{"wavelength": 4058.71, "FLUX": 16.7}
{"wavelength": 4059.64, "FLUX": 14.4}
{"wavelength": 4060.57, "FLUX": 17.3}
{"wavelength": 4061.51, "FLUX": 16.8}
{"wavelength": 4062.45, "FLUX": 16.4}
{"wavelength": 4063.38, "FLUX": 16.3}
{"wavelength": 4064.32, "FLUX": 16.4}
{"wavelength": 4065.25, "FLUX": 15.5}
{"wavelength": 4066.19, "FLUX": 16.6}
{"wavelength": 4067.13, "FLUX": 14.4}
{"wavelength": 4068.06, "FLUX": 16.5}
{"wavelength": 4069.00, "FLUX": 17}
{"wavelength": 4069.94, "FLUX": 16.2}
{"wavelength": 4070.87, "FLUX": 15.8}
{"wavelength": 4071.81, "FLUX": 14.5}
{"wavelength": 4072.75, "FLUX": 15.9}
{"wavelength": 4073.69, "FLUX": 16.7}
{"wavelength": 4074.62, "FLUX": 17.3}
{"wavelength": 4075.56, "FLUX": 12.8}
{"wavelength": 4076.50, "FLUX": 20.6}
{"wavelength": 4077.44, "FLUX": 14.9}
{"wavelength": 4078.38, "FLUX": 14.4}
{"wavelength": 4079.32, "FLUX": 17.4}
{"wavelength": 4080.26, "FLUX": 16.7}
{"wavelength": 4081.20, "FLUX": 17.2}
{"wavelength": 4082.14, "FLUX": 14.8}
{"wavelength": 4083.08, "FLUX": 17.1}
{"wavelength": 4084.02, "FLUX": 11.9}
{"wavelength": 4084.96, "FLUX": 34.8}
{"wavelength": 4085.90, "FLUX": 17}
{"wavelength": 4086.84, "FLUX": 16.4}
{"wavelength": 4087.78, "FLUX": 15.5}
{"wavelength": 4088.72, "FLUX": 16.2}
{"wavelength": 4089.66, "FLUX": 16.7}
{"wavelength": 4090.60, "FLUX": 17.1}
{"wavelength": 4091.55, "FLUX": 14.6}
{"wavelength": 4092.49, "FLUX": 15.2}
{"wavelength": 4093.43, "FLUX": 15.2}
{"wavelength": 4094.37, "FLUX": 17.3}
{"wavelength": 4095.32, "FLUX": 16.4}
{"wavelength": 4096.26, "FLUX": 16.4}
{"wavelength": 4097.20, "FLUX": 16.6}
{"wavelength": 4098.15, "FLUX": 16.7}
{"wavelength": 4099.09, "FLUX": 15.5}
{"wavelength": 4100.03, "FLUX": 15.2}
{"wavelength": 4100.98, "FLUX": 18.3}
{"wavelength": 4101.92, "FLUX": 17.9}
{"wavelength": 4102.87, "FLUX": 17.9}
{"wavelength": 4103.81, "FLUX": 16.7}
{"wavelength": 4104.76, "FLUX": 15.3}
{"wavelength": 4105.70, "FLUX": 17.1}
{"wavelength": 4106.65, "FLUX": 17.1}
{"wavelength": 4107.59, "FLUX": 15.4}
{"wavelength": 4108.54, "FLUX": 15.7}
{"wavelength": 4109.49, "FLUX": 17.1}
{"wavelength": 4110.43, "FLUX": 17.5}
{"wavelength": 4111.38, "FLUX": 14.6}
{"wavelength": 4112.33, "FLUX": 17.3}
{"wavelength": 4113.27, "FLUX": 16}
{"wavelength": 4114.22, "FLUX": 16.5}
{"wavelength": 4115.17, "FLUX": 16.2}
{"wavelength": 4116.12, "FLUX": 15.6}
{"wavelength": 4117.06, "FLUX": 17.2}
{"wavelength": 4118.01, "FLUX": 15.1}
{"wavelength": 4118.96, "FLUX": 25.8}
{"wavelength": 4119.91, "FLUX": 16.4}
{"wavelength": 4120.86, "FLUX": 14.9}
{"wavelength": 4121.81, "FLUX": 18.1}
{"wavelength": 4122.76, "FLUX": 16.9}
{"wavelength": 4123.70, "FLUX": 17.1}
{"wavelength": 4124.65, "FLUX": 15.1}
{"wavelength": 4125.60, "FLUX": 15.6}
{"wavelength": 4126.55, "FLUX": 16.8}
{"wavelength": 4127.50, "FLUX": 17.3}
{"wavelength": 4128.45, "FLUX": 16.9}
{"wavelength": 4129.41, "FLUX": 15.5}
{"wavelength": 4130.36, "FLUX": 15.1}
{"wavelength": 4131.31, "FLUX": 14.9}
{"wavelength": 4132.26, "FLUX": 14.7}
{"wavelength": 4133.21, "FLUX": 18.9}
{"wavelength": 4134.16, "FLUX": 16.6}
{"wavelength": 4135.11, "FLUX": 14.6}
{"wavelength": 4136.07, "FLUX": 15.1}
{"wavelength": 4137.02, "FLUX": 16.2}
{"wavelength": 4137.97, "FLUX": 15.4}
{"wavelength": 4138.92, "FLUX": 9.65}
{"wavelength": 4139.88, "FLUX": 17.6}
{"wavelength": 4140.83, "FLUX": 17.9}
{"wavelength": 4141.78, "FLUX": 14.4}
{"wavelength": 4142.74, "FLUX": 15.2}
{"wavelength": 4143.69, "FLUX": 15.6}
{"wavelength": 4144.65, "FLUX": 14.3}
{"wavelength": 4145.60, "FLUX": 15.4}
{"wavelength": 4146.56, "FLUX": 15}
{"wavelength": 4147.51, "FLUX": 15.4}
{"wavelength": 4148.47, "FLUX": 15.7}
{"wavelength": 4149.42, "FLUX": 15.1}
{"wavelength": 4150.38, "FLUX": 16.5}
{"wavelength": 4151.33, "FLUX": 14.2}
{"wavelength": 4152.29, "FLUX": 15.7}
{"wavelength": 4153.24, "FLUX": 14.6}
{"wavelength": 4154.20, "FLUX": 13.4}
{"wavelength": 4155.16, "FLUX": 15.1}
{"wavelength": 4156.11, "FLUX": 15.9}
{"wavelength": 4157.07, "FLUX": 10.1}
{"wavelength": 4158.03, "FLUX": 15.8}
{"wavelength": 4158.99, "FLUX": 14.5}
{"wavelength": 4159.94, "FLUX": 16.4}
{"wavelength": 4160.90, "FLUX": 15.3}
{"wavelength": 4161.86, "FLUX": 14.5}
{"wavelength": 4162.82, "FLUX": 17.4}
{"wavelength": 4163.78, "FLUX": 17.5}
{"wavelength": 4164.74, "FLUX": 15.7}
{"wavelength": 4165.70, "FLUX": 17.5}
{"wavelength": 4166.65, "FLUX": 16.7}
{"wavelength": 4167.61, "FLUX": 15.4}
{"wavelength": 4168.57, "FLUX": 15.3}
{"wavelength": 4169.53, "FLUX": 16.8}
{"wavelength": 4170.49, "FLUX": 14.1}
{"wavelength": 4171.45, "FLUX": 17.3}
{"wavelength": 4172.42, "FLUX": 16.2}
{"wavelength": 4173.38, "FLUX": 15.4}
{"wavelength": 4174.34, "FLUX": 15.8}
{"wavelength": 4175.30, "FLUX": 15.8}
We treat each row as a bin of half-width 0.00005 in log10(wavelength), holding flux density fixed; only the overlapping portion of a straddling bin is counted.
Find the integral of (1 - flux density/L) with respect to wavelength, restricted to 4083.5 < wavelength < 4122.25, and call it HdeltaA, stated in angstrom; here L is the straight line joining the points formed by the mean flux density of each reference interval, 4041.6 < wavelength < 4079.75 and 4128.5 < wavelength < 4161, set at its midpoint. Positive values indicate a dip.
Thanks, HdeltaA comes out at -3.44 angstrom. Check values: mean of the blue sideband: 15.9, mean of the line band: 16.9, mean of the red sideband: 15.2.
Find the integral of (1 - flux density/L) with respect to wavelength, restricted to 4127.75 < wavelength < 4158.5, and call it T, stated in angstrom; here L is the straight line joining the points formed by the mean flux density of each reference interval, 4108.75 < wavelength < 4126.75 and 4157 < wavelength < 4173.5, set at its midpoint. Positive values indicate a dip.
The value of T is 2.0 angstrom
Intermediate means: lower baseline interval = 16.8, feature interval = 15.2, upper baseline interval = 15.8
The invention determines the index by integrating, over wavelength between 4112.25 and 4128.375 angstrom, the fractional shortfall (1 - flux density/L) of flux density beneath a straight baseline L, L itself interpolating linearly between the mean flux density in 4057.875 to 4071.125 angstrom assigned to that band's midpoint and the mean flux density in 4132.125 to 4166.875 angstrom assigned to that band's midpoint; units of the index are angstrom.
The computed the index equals -1.3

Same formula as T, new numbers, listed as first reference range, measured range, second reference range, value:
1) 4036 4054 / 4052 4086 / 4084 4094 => 0.8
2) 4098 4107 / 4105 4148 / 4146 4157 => -0.7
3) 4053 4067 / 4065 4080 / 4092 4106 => 0.1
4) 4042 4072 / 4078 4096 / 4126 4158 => -1.5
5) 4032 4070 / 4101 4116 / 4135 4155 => -1.1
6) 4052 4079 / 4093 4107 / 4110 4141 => -0.4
